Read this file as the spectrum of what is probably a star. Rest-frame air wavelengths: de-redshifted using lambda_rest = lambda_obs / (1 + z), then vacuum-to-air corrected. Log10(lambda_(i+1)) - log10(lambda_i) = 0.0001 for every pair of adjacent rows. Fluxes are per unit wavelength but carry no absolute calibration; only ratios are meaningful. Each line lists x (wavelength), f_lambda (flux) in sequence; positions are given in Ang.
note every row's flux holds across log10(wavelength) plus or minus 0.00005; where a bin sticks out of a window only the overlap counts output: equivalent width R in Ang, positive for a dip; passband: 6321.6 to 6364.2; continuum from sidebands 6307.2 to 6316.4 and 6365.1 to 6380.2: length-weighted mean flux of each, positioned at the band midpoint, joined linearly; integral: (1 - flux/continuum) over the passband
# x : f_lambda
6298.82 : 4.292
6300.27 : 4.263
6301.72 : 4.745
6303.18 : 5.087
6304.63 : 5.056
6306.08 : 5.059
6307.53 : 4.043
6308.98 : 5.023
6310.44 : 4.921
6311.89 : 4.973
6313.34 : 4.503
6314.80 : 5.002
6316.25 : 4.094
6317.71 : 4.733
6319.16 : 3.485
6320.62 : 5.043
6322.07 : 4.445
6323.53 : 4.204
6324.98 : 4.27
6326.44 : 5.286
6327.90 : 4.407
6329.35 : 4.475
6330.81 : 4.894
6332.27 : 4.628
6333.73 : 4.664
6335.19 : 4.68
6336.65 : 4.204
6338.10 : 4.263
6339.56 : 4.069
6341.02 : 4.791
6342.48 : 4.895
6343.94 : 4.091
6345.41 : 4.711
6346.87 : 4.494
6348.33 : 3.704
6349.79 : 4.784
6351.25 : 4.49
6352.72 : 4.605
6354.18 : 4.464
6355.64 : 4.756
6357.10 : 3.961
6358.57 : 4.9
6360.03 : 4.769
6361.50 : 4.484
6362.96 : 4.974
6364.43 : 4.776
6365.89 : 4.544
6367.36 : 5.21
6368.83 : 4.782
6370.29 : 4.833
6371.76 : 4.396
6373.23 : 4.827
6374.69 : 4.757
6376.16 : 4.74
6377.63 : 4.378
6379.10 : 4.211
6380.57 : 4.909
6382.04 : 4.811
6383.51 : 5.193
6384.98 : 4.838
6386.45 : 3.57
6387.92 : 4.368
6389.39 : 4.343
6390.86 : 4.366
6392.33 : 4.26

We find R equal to 1.4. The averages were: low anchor 4.71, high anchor 4.67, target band 4.53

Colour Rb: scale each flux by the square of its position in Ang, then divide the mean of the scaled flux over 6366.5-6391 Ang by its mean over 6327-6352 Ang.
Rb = 1.0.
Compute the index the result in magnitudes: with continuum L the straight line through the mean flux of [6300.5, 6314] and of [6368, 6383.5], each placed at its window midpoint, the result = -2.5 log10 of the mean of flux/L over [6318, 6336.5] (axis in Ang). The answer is 0.06 mag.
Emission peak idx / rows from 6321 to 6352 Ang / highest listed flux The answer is 5.286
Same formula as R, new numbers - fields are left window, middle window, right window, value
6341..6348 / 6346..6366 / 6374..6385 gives 0.2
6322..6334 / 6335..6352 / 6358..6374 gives 0.9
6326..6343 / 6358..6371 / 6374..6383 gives -0.5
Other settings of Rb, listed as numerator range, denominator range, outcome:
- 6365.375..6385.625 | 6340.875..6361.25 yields 1.06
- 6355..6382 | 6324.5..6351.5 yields 1.05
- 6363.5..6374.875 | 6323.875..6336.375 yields 1.04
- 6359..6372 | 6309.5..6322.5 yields 1.06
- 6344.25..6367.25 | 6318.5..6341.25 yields 1.03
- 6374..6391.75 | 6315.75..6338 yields 1.03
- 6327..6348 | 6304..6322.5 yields 0.98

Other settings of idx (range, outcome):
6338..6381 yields 5.21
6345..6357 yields 4.784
